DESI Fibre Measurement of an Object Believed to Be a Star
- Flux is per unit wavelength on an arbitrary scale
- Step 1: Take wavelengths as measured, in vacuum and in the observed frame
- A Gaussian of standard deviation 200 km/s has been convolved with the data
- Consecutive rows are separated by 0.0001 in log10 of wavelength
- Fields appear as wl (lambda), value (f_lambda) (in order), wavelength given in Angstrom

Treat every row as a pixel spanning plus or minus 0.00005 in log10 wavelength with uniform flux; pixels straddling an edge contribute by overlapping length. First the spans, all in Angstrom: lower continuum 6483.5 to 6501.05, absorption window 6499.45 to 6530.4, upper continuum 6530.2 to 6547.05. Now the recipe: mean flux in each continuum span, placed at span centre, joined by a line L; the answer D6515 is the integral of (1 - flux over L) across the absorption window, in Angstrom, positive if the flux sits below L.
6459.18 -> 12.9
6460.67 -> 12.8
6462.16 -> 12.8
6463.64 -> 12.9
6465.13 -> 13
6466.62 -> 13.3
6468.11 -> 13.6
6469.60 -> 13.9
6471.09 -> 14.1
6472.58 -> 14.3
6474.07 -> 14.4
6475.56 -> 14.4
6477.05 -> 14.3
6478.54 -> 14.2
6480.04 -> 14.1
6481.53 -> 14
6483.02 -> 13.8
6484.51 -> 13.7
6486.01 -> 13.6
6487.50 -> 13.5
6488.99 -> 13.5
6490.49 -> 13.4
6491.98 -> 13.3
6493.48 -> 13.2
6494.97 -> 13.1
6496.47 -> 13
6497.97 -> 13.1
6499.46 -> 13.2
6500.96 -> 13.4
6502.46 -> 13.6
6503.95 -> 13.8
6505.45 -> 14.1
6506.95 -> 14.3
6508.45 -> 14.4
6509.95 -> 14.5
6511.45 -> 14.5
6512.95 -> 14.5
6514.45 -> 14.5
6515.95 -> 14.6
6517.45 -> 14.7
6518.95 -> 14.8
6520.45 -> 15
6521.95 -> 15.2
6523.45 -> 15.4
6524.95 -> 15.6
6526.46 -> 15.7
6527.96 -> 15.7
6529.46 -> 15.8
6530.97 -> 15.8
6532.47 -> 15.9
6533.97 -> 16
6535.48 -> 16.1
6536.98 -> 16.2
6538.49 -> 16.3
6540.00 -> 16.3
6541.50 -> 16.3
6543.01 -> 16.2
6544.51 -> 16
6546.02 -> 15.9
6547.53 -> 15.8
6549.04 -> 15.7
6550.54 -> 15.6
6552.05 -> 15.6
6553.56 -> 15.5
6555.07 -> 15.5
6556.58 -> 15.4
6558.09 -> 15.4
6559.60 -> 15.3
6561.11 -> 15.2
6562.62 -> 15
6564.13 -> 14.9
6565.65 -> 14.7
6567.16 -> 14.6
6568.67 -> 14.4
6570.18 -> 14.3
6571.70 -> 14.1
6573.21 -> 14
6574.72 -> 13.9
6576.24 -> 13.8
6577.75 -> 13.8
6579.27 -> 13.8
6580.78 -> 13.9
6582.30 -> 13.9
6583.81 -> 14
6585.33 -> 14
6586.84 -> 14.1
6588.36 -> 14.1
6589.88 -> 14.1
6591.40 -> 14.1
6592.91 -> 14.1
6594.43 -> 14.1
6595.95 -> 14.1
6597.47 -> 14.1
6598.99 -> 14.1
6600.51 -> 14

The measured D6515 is 0.0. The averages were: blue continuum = 13.3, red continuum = 16.1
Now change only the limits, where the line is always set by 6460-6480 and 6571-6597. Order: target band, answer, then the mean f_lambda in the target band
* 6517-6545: -3.8 Angstrom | 15.8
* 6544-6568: -2.5 Angstrom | 15.4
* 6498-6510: 0.0 Angstrom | 13.8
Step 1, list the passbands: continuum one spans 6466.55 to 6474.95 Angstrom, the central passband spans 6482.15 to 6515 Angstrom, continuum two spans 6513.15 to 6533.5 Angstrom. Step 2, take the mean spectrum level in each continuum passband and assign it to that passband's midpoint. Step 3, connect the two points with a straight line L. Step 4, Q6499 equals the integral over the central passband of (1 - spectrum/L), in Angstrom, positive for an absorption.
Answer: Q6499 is 2.1 Angstrom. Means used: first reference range 14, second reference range 15.3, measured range 13.7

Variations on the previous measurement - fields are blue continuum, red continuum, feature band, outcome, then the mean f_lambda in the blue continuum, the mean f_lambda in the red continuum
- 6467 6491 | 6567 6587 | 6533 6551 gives -2.6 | 13.9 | 14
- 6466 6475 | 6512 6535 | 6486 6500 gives 1.2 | 14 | 15.3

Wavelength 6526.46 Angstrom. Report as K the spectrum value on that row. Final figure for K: 15.7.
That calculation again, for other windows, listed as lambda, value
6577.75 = 13.8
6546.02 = 15.9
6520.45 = 15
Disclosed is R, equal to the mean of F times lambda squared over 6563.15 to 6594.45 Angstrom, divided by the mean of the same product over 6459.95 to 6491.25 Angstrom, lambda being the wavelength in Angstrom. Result 1.1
